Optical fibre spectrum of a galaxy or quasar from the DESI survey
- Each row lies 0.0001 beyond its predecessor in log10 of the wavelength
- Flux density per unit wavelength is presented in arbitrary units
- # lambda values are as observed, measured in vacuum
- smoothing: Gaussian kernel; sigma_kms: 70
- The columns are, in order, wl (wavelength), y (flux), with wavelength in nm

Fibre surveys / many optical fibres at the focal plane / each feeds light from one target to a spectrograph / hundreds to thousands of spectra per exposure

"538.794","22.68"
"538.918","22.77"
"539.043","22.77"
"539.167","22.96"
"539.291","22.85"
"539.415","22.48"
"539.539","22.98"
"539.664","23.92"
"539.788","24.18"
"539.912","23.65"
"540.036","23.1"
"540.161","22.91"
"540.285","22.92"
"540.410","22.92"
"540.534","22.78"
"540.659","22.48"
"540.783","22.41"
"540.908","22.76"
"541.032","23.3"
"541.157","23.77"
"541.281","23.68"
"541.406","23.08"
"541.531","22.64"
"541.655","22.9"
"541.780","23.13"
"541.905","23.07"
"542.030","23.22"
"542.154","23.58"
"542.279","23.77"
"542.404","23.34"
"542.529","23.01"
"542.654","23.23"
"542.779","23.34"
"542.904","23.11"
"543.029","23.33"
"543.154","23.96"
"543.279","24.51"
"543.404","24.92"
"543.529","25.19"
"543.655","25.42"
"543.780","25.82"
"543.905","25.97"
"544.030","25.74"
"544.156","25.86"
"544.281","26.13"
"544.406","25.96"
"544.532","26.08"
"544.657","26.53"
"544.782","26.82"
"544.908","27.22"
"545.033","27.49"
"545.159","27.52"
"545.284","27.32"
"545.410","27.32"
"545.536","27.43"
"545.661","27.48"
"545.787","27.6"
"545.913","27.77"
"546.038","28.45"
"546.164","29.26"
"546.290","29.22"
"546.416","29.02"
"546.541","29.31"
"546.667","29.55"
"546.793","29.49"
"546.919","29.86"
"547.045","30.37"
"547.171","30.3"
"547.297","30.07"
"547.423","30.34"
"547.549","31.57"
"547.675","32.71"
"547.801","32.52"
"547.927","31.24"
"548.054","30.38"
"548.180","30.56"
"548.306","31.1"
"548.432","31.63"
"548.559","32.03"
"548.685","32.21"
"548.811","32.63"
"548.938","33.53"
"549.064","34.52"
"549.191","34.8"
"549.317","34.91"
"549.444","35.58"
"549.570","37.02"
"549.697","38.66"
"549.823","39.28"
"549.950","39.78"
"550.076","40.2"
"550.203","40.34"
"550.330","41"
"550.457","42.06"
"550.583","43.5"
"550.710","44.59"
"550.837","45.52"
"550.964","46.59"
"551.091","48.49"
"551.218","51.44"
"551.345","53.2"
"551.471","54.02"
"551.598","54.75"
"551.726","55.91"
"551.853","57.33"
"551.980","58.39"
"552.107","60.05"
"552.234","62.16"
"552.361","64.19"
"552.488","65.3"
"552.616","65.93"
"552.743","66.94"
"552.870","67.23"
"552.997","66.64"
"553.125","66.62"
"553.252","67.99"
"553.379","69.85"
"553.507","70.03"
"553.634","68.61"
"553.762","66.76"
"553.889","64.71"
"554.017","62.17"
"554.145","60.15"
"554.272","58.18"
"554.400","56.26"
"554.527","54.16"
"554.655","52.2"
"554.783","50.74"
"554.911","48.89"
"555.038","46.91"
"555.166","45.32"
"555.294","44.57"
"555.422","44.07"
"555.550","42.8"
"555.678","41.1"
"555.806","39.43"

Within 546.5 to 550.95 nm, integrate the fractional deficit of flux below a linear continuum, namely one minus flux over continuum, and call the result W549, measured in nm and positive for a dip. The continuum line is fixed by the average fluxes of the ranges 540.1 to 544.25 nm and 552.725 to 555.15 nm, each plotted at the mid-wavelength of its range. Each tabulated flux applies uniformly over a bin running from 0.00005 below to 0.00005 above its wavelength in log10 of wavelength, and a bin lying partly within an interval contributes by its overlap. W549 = 0.97 nm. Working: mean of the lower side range 23.7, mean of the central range 34.8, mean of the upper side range 60.9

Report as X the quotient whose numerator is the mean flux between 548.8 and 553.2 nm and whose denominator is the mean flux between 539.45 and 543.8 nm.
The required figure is 2.1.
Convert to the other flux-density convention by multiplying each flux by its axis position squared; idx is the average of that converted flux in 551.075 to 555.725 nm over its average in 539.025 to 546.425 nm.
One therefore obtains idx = 2.43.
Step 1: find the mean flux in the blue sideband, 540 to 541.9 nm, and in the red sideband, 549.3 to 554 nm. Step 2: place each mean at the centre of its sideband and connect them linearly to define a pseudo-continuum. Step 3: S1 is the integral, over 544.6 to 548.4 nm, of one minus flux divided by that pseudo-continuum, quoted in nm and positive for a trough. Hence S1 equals 0.96 nm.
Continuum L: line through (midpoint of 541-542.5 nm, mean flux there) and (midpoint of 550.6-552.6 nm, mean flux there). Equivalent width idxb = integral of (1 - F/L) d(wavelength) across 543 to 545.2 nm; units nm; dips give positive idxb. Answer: 0.352 nm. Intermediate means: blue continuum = 23.3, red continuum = 54.8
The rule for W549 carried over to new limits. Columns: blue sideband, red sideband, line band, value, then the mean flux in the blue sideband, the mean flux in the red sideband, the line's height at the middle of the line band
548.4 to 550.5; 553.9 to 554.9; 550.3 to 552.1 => -0.27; 36.5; 56.3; 43.5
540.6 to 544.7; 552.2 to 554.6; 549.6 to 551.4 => 0.33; 24.1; 64.4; 53.5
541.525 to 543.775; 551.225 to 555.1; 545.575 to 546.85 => 0.26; 23.7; 60.4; 36.2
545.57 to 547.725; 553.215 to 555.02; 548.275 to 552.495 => 0.10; 29.5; 60.3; 44.9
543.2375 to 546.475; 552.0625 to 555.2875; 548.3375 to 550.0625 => 0.33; 26.9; 60.8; 43.6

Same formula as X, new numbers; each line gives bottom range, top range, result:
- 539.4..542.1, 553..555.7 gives 2.45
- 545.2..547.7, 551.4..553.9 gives 2.18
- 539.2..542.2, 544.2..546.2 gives 1.18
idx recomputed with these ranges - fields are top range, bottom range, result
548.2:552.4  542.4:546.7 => 1.70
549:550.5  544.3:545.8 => 1.44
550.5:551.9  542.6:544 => 2.11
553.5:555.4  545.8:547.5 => 1.96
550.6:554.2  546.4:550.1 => 1.86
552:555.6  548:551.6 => 1.52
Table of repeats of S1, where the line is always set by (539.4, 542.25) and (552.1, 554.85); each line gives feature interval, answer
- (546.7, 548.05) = 0.40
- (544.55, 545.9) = 0.36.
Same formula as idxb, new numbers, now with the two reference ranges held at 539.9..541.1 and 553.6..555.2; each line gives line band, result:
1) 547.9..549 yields 0.27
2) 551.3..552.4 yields -0.16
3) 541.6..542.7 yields 0.15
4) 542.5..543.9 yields 0.25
